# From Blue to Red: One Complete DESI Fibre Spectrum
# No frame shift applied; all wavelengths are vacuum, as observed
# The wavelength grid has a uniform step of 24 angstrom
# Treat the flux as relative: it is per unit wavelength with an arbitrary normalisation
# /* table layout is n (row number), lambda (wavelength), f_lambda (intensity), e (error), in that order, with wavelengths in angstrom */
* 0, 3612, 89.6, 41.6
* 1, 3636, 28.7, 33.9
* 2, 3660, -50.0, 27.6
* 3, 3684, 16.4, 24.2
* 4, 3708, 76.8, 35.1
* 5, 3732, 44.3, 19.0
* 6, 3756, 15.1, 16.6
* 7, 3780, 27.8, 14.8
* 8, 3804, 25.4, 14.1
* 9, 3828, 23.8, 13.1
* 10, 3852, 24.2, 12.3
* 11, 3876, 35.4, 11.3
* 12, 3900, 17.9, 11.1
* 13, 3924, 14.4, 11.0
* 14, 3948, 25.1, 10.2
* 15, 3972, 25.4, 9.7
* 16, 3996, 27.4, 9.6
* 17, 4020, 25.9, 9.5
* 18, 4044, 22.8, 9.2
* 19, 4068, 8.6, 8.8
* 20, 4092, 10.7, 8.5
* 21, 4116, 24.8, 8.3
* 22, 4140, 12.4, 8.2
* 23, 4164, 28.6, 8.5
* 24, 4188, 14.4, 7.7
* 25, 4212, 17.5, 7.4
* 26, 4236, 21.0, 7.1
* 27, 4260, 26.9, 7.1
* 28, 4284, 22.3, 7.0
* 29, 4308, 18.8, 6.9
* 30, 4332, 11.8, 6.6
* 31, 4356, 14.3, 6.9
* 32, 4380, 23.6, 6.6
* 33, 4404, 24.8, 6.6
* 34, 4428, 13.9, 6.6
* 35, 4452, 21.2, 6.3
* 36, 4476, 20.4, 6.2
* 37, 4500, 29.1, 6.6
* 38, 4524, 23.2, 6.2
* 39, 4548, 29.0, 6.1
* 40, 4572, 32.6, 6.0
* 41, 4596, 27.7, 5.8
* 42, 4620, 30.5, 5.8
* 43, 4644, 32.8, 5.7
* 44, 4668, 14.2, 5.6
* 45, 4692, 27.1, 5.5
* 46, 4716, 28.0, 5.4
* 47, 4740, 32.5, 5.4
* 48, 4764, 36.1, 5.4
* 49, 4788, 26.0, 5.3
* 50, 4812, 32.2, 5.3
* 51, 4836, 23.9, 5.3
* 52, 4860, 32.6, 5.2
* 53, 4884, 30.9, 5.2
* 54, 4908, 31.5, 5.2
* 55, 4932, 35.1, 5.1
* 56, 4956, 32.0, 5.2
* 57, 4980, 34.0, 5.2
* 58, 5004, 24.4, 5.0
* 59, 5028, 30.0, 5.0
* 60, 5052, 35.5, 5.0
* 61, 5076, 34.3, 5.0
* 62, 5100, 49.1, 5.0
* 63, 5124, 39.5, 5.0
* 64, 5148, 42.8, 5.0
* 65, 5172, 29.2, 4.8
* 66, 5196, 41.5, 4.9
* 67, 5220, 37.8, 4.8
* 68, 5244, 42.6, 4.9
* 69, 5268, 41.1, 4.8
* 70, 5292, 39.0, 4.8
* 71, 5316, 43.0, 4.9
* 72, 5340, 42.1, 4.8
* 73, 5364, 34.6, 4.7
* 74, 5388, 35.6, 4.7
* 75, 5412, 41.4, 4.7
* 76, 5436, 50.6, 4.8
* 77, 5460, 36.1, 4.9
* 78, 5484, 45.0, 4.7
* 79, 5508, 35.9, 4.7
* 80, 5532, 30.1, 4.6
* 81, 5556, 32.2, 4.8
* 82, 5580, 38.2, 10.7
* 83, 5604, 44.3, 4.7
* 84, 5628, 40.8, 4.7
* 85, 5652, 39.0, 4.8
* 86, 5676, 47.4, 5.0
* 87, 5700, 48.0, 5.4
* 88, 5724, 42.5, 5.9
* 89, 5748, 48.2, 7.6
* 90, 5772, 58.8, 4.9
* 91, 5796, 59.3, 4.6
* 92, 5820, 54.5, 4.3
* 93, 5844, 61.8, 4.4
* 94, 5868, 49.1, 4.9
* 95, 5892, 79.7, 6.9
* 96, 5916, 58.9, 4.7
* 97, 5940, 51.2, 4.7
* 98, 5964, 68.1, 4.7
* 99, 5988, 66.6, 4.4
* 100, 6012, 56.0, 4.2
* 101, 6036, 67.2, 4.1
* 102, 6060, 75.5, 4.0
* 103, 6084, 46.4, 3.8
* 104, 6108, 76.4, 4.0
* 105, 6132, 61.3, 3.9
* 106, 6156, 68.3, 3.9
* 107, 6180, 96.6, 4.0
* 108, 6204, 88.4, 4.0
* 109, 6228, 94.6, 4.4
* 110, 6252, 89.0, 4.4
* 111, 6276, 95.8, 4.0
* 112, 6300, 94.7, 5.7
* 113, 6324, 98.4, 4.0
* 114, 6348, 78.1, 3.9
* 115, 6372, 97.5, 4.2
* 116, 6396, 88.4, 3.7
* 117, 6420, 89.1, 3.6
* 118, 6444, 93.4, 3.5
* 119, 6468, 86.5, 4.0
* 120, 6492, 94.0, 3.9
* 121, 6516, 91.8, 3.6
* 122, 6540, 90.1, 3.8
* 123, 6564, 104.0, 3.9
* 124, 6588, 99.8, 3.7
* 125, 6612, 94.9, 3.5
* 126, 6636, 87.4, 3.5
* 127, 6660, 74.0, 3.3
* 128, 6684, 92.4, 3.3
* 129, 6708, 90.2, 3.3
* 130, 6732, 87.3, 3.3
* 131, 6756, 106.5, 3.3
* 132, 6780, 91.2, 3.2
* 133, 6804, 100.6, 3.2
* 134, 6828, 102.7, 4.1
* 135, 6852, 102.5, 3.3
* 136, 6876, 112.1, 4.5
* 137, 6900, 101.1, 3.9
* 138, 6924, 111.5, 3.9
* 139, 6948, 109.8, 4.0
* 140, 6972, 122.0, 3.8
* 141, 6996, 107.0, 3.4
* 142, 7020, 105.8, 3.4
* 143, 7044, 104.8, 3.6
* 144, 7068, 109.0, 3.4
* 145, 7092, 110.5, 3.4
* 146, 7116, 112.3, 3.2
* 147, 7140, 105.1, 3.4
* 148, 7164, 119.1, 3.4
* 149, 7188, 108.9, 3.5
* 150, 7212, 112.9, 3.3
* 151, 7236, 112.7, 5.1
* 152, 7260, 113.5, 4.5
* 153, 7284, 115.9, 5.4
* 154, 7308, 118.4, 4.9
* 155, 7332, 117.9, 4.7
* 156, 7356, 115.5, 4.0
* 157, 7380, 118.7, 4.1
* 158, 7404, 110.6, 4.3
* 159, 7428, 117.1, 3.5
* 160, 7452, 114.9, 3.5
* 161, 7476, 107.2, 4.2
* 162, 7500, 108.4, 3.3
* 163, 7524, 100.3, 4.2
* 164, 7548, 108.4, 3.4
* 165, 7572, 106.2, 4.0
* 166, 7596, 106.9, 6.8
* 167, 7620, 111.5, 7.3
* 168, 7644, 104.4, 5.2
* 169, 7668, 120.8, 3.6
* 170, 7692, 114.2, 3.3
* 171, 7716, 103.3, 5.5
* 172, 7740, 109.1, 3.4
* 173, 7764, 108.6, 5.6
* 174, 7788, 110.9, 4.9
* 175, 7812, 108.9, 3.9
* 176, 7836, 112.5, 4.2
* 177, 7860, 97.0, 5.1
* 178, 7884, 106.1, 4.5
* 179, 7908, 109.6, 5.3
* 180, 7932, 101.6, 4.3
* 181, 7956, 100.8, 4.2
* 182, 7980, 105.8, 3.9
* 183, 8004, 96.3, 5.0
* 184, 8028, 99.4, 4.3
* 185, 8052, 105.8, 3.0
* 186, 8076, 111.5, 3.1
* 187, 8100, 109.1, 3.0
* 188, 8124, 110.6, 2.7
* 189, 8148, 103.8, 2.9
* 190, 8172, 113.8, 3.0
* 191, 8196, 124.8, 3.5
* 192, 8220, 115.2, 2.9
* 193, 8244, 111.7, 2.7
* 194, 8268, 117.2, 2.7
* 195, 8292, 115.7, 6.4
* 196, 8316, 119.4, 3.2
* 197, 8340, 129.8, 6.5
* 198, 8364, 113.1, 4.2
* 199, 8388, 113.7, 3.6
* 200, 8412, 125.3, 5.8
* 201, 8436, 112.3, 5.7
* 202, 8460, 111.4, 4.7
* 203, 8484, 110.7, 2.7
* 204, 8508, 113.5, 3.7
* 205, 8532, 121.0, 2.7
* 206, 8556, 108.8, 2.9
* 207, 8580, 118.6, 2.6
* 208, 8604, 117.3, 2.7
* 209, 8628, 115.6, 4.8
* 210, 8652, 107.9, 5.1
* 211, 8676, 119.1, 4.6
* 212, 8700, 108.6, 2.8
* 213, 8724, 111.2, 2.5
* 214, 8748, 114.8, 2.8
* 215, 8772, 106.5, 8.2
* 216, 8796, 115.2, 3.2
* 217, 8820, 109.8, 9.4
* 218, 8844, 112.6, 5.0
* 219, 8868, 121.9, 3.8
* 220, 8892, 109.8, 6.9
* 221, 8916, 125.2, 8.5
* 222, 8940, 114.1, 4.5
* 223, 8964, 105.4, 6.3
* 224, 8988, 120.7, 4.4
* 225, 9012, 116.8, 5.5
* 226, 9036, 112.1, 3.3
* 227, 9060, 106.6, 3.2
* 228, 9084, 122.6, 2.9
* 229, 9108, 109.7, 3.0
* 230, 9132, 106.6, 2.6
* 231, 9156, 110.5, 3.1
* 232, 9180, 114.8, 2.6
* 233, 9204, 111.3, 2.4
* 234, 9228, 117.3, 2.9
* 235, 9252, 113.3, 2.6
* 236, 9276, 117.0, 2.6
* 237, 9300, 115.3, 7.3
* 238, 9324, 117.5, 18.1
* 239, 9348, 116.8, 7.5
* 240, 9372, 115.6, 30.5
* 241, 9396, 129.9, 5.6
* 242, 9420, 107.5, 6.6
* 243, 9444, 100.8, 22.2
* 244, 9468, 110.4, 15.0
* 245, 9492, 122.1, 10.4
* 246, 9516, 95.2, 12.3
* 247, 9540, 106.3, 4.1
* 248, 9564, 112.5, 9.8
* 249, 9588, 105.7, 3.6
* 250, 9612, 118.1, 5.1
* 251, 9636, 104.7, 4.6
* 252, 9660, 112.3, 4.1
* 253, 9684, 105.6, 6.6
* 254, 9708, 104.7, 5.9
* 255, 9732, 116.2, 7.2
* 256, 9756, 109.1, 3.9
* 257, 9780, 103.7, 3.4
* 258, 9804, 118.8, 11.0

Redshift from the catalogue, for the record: 0.547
